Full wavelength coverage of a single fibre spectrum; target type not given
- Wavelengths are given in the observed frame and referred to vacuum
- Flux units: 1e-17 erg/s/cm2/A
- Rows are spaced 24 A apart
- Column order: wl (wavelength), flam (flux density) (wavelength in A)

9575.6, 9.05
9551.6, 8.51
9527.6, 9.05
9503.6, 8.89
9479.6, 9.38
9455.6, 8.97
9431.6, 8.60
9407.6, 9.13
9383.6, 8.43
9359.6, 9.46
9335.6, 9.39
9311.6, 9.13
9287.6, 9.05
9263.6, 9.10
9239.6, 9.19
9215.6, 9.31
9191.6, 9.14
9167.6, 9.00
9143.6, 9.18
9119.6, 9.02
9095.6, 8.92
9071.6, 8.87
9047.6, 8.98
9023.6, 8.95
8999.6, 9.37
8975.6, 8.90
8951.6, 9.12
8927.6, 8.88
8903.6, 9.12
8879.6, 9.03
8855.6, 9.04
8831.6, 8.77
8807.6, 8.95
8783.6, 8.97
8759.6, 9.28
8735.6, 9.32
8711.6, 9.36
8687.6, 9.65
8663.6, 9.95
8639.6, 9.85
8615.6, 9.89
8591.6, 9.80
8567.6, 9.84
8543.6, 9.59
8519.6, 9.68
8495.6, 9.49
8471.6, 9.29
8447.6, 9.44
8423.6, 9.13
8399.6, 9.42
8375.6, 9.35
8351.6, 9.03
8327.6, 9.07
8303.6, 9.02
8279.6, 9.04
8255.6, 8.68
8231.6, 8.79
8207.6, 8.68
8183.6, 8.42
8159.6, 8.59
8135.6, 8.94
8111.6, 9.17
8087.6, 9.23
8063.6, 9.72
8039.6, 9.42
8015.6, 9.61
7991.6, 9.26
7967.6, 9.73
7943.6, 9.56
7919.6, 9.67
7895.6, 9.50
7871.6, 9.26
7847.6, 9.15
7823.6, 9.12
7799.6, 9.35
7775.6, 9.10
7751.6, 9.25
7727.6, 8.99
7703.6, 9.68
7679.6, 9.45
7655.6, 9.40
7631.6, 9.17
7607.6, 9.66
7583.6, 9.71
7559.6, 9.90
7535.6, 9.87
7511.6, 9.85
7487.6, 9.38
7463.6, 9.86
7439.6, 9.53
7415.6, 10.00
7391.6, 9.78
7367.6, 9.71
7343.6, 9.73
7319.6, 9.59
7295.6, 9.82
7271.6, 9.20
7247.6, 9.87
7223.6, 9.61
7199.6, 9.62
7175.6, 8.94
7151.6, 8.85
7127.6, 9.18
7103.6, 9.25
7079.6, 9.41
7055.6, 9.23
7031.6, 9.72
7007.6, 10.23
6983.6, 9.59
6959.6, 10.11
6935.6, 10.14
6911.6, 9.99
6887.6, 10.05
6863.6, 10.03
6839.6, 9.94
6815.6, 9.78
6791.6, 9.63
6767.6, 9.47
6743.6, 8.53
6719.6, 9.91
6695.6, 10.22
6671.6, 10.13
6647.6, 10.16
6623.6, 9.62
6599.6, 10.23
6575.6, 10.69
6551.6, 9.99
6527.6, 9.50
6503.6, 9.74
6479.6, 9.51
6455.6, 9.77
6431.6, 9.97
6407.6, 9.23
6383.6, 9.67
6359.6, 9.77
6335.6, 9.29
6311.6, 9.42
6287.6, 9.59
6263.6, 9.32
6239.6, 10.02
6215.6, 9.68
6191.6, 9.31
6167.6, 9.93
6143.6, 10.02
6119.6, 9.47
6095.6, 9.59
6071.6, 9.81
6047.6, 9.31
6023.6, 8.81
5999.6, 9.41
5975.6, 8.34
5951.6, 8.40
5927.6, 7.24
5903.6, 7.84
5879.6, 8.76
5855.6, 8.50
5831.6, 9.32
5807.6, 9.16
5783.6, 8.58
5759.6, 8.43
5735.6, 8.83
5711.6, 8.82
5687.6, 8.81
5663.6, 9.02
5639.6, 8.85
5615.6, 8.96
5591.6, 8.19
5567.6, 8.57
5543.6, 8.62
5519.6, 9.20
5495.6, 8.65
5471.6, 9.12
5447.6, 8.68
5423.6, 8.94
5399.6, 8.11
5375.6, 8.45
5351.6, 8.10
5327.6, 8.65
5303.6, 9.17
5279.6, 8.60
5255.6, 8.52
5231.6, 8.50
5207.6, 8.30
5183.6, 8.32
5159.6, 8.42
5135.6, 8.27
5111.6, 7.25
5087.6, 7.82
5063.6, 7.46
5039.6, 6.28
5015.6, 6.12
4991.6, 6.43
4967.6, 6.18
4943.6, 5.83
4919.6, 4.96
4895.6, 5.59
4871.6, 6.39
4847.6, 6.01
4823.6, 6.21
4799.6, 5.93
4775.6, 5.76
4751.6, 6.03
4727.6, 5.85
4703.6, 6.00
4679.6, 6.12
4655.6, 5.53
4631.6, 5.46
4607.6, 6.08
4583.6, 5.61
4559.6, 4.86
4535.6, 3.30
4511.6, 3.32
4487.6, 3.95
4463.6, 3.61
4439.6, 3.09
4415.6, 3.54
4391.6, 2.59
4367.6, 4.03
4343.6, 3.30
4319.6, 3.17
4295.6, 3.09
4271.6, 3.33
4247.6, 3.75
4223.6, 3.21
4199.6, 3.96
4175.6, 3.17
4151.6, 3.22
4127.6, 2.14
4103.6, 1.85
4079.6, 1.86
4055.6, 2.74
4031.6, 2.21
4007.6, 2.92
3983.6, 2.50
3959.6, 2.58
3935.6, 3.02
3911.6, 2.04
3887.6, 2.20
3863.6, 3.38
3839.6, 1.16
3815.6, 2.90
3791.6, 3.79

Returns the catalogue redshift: 0.15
